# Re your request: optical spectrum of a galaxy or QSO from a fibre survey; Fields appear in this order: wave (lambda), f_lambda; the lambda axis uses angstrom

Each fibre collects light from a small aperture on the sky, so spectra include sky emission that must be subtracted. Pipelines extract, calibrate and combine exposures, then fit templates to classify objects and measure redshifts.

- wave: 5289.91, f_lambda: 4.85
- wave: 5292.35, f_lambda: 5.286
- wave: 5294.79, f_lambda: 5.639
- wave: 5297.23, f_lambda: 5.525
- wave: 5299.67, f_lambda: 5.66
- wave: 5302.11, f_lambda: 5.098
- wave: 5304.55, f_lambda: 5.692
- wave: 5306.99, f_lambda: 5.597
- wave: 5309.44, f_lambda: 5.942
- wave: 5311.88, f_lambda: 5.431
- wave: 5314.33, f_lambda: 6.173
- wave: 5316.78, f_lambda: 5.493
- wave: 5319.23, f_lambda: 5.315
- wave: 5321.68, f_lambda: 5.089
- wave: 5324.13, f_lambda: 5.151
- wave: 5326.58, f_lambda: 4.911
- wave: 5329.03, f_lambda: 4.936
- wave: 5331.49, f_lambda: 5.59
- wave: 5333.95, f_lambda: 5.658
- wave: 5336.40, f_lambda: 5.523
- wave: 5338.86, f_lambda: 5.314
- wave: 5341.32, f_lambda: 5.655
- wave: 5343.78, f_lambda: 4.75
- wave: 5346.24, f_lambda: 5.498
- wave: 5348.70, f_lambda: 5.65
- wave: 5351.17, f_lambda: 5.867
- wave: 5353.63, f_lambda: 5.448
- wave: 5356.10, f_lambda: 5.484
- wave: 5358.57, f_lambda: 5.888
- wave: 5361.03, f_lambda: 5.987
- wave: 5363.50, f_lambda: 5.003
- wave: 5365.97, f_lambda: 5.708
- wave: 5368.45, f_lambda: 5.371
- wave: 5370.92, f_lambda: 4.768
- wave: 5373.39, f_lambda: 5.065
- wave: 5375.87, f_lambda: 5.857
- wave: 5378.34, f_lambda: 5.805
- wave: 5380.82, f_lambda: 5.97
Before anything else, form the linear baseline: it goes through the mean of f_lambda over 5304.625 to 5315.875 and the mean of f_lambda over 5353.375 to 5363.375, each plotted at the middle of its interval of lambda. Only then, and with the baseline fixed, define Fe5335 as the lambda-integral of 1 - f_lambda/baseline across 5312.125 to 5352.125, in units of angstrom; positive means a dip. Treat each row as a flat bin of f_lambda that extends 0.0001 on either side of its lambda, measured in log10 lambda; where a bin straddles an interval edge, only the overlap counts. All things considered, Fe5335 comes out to 2.1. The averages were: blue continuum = 5.77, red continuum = 5.65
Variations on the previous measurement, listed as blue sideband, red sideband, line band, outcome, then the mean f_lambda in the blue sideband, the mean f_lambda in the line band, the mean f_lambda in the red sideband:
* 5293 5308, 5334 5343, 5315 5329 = 0.7 angstrom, 5.53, 5.21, 5.48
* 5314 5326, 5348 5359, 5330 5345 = 0.3 angstrom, 5.36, 5.41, 5.65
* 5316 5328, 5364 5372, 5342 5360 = -1.0 angstrom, 5.18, 5.52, 5.26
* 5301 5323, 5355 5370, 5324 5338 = 0.6 angstrom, 5.54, 5.31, 5.56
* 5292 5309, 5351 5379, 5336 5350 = 0.3 angstrom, 5.53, 5.39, 5.5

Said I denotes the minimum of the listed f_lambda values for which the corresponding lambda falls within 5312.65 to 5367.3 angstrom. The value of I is 4.75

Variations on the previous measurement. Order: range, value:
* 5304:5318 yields 5.431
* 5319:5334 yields 4.911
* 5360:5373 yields 4.768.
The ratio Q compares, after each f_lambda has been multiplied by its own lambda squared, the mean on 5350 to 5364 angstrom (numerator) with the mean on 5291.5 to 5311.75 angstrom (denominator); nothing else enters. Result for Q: 1.04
